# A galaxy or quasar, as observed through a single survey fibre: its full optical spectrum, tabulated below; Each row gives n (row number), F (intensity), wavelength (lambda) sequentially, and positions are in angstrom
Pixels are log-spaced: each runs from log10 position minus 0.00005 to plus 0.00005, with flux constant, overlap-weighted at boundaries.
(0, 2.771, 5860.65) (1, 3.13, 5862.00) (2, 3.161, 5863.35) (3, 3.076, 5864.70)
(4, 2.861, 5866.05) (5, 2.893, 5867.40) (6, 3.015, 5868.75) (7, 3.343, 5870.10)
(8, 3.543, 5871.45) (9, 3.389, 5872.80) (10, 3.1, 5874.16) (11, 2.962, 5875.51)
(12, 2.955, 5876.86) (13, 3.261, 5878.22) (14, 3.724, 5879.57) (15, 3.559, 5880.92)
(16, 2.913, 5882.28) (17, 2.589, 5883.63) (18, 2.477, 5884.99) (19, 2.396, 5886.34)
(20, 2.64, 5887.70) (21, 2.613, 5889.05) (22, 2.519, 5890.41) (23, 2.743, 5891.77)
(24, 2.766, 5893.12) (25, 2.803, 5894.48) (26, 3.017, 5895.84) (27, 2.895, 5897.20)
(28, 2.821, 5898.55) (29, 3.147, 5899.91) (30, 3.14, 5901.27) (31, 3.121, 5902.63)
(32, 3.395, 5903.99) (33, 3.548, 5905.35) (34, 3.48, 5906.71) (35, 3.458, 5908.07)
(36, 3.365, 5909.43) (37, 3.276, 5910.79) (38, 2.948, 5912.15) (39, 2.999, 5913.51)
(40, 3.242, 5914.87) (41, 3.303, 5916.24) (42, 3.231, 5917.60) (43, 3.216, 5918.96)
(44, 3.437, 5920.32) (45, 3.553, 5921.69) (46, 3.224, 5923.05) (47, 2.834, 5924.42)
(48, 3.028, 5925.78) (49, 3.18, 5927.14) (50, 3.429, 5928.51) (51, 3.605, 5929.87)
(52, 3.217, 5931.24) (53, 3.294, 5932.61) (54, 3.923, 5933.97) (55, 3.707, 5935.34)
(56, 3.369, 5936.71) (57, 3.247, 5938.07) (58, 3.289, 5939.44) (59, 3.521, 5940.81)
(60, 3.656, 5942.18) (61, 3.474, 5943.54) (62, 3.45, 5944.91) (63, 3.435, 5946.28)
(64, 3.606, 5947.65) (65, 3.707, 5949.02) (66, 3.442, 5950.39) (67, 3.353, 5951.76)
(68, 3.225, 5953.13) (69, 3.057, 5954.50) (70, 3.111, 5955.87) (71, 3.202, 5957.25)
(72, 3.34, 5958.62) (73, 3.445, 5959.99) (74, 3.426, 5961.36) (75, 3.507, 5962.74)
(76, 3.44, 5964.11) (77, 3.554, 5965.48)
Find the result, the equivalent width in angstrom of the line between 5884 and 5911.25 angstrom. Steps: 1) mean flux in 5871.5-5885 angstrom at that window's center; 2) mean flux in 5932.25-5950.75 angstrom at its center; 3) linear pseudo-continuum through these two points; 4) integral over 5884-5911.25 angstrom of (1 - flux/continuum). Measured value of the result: 2.4 angstrom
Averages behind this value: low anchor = 3.14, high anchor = 3.51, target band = 2.97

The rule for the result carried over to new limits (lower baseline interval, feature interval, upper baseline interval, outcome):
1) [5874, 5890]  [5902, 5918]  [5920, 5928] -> -0.9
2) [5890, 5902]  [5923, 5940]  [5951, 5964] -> -1.2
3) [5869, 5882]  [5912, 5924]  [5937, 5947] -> 0.5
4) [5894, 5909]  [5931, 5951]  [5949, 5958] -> -1.5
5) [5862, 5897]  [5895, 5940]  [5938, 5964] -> -1.0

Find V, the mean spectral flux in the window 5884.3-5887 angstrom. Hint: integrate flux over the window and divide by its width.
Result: 2.44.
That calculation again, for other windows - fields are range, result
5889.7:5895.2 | 2.71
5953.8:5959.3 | 3.17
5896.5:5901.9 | 3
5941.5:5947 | 3.51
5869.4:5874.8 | 3.34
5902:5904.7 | 3.26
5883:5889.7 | 2.54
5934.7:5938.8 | 3.44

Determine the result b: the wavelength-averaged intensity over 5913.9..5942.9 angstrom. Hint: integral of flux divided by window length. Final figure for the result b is 3.35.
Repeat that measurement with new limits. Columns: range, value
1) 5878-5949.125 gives 3.2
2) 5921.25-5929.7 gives 3.22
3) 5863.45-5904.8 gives 2.99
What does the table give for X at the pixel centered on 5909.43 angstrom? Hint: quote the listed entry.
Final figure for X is 3.365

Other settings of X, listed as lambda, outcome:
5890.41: 2.519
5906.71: 3.48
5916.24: 3.303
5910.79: 3.276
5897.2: 2.895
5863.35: 3.161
